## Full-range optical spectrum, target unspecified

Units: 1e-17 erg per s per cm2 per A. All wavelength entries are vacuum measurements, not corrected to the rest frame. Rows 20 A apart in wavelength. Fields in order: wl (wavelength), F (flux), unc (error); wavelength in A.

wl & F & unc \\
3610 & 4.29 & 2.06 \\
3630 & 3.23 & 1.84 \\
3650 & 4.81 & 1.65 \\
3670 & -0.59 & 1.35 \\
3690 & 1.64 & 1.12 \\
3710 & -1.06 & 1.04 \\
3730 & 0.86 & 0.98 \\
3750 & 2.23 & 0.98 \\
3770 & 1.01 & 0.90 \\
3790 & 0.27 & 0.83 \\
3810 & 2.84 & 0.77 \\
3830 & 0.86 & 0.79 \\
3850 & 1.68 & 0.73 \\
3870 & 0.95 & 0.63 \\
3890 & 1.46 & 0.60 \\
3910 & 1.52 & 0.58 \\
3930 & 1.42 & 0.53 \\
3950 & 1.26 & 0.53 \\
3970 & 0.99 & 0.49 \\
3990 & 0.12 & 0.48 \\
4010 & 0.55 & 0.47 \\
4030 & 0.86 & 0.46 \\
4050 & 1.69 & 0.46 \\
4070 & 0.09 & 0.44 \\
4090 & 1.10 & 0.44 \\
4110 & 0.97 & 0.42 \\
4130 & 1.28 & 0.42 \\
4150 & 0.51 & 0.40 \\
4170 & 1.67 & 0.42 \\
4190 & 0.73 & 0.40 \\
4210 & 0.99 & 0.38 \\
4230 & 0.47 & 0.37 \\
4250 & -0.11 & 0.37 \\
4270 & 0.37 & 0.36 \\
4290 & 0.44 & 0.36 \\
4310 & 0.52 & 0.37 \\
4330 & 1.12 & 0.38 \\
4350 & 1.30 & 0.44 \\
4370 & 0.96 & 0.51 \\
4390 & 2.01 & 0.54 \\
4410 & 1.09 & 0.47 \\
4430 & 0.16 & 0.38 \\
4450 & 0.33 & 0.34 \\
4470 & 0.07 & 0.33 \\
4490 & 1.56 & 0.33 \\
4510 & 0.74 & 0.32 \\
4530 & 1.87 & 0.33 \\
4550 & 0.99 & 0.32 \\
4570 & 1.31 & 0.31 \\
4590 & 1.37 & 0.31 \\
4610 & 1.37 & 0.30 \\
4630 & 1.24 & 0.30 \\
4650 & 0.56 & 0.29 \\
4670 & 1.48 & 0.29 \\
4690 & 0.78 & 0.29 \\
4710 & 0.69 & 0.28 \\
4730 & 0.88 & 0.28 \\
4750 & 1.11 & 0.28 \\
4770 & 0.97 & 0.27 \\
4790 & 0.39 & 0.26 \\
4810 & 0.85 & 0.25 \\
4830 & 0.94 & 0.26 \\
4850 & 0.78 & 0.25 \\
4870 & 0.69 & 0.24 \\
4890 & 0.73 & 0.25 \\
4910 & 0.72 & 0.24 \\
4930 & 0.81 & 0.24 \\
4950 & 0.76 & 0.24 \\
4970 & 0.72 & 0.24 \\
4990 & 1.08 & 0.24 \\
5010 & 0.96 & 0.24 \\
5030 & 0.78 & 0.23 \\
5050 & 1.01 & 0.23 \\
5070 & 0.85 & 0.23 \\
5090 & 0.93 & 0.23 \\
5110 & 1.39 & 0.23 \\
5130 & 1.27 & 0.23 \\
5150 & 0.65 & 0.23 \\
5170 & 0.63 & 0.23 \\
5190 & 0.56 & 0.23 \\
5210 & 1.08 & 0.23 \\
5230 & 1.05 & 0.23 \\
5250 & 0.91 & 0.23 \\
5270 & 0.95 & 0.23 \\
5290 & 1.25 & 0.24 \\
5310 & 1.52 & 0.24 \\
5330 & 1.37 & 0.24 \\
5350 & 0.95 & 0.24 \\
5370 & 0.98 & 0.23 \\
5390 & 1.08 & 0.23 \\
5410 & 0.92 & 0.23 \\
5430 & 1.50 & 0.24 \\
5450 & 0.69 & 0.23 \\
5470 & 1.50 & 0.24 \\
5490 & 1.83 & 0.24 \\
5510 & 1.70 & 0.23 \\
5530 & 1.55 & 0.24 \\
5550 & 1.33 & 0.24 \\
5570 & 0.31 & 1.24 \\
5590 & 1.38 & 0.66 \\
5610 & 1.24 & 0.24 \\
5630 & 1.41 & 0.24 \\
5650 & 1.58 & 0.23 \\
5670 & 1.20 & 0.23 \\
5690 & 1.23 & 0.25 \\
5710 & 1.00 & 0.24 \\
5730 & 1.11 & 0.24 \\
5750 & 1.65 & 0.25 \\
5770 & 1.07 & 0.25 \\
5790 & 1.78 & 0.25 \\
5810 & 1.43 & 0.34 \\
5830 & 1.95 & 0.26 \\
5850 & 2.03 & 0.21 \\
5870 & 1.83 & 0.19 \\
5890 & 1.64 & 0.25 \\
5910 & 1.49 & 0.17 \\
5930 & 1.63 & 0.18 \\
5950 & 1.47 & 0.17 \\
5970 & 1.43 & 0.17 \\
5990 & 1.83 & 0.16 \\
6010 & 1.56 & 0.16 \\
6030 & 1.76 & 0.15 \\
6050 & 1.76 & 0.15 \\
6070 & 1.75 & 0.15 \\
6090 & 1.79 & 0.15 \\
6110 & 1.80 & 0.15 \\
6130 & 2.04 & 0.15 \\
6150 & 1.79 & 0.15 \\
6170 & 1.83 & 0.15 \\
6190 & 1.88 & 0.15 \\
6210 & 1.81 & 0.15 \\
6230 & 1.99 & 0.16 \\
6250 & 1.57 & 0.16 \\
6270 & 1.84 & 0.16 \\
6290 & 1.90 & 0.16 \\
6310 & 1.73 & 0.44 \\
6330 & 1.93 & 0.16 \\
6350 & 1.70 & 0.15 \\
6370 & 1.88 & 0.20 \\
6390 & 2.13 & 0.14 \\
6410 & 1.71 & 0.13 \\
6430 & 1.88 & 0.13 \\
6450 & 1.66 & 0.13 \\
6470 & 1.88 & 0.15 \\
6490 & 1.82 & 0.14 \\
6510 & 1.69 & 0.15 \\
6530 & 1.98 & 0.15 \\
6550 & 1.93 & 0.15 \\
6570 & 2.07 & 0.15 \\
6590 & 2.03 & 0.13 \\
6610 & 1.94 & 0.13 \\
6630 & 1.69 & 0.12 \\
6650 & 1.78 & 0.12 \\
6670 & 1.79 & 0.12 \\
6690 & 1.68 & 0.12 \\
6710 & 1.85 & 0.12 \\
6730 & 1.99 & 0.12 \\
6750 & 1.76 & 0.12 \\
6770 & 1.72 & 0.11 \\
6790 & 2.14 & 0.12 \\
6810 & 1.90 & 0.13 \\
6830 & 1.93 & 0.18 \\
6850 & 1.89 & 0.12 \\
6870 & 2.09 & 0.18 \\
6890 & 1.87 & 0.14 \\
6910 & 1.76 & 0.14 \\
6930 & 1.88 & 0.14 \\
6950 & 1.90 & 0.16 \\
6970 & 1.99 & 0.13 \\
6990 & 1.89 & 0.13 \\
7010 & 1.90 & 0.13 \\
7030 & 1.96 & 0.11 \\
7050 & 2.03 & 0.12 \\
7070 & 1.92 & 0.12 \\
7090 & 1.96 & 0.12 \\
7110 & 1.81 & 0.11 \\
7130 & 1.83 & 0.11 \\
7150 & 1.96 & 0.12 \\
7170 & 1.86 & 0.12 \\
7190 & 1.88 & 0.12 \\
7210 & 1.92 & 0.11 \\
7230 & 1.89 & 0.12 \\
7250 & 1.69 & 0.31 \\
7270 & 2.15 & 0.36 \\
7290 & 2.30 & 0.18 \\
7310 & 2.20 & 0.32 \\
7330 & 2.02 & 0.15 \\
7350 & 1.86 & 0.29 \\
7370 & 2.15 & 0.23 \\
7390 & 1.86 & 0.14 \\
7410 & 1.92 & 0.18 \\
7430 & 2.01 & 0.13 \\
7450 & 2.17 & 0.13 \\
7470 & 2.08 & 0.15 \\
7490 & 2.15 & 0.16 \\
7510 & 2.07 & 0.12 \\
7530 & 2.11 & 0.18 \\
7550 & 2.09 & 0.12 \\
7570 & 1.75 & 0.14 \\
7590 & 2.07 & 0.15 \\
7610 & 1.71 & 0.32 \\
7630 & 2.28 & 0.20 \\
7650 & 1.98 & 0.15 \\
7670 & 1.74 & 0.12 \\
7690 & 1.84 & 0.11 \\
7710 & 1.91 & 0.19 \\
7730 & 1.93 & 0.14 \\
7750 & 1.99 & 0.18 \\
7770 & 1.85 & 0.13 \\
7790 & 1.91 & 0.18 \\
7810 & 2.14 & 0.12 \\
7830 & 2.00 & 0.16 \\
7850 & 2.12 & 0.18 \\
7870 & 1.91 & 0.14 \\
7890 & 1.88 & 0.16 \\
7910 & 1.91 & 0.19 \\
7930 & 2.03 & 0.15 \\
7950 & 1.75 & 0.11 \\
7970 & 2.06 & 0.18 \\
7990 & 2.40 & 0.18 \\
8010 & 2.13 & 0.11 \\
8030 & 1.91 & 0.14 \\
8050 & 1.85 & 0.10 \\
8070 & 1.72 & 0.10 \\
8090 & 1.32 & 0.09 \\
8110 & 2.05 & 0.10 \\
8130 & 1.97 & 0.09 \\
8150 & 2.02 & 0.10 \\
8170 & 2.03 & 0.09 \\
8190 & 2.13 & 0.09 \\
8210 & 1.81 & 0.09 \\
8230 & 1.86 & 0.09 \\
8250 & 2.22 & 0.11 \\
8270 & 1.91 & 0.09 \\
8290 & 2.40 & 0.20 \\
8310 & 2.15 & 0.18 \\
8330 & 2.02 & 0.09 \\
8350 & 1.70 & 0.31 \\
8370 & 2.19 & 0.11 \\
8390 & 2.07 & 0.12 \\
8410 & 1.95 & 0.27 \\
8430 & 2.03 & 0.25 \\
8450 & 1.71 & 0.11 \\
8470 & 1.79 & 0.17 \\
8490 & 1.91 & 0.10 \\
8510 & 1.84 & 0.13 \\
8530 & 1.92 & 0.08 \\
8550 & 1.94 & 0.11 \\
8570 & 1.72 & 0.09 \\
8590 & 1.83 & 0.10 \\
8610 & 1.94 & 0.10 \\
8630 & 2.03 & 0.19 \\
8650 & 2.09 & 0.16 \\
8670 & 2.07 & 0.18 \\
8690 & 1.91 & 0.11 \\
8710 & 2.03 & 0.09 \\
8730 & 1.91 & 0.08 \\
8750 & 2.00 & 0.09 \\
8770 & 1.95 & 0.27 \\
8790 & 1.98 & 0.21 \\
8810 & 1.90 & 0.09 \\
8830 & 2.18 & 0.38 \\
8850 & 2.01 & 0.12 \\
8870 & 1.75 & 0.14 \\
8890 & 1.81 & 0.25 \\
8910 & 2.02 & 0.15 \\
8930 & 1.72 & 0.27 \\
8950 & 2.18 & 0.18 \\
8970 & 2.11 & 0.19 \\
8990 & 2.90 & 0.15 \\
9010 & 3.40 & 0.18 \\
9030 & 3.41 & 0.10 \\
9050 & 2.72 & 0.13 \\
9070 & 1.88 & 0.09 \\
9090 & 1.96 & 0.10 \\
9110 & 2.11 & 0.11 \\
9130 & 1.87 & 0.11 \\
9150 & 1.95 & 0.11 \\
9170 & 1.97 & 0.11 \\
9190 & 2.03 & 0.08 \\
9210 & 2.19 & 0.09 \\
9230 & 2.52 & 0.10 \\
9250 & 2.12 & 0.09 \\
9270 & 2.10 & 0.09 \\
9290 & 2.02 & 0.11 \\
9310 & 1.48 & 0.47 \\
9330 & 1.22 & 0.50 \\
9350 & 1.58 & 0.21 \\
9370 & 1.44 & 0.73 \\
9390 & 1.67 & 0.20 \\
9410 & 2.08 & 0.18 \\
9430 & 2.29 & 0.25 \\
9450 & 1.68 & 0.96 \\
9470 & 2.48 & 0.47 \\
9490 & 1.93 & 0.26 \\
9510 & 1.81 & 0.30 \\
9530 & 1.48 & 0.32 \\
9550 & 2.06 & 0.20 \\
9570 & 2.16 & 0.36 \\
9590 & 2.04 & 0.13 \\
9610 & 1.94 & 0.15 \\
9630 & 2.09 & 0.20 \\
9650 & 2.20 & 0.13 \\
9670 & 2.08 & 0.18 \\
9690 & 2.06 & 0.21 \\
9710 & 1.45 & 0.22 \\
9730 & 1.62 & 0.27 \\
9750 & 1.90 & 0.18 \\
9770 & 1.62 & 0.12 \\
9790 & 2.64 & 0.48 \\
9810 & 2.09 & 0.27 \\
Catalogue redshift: 0.37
